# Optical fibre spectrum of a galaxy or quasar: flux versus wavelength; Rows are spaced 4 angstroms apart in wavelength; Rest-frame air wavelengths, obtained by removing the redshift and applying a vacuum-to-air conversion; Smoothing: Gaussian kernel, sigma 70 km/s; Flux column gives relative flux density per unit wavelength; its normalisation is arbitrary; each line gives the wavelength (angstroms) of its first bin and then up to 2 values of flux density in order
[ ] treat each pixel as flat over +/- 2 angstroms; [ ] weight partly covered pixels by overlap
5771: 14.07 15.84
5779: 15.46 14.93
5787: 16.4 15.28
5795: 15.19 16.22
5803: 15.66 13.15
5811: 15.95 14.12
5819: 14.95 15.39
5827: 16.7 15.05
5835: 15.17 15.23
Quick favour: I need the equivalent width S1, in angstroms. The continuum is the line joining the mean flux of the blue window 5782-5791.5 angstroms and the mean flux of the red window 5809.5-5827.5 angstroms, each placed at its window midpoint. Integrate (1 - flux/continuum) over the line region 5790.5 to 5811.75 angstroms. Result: 0.4 angstroms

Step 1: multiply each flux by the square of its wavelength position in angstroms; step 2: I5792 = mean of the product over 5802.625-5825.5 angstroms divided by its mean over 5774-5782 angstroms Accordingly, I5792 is 0.97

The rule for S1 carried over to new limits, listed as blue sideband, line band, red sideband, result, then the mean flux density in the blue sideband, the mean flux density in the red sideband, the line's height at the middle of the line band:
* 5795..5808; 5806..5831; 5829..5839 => 0.1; 15.2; 15.1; 15.2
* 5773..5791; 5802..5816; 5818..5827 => 0.8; 15.6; 15.5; 15.6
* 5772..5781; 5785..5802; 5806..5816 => -0.8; 15.5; 14.6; 15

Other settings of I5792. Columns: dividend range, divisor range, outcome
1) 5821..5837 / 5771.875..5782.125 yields 1.03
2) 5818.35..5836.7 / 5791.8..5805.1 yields 1.00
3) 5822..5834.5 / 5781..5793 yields 1.02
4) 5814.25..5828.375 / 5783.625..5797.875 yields 0.99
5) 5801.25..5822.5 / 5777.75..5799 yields 0.96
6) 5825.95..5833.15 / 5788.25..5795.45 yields 1.04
